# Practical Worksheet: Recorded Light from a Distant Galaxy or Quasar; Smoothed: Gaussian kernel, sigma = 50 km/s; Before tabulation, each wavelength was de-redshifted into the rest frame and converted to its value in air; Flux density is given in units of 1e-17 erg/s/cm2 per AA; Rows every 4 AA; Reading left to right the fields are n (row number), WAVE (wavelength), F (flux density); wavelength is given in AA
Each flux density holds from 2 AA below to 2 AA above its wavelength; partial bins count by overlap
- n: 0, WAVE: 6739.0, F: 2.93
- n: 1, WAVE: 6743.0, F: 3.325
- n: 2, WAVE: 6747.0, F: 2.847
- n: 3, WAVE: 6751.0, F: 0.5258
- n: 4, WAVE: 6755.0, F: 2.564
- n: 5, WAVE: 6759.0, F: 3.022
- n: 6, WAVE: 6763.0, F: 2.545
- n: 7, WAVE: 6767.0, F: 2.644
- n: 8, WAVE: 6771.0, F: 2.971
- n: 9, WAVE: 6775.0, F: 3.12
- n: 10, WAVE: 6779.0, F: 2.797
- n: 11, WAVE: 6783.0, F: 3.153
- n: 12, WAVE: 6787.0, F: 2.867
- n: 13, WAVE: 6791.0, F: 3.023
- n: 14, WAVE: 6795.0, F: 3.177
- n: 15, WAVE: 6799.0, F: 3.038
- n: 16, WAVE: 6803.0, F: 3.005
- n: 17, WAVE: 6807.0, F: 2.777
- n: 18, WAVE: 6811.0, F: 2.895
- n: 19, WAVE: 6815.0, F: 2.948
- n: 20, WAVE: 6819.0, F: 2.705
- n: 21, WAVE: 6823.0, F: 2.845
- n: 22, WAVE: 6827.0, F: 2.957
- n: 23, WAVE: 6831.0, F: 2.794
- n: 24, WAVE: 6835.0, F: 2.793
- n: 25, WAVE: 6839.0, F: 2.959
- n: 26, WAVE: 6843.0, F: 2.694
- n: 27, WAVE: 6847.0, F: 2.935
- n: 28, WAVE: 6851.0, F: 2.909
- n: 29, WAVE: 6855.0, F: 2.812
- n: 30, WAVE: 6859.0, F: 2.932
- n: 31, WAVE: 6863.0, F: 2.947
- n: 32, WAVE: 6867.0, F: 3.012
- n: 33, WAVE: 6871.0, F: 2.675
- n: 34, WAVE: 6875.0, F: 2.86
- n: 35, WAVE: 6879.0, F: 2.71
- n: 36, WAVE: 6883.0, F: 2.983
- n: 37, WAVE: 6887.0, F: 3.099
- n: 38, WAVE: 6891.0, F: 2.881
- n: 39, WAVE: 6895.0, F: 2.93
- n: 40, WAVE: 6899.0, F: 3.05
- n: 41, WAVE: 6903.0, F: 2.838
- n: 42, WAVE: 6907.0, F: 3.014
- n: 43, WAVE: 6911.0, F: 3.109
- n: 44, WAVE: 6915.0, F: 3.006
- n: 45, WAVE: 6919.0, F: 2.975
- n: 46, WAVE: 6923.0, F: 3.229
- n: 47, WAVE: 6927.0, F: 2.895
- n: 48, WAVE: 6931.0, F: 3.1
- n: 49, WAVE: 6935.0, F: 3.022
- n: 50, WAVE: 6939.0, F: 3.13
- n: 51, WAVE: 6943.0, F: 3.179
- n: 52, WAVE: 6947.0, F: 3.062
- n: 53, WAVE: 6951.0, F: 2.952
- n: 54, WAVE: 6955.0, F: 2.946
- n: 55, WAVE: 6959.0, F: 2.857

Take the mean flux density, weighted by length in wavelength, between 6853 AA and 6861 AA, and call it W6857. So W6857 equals 2.87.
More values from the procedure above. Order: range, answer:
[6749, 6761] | 2.04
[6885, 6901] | 2.99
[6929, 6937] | 3.06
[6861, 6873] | 2.88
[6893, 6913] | 2.99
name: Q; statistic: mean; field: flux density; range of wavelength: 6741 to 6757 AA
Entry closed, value 2.32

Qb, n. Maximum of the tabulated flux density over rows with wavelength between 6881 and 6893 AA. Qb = 3.099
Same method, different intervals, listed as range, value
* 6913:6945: 3.229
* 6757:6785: 3.153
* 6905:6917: 3.109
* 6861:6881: 3.012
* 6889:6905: 3.05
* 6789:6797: 3.177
